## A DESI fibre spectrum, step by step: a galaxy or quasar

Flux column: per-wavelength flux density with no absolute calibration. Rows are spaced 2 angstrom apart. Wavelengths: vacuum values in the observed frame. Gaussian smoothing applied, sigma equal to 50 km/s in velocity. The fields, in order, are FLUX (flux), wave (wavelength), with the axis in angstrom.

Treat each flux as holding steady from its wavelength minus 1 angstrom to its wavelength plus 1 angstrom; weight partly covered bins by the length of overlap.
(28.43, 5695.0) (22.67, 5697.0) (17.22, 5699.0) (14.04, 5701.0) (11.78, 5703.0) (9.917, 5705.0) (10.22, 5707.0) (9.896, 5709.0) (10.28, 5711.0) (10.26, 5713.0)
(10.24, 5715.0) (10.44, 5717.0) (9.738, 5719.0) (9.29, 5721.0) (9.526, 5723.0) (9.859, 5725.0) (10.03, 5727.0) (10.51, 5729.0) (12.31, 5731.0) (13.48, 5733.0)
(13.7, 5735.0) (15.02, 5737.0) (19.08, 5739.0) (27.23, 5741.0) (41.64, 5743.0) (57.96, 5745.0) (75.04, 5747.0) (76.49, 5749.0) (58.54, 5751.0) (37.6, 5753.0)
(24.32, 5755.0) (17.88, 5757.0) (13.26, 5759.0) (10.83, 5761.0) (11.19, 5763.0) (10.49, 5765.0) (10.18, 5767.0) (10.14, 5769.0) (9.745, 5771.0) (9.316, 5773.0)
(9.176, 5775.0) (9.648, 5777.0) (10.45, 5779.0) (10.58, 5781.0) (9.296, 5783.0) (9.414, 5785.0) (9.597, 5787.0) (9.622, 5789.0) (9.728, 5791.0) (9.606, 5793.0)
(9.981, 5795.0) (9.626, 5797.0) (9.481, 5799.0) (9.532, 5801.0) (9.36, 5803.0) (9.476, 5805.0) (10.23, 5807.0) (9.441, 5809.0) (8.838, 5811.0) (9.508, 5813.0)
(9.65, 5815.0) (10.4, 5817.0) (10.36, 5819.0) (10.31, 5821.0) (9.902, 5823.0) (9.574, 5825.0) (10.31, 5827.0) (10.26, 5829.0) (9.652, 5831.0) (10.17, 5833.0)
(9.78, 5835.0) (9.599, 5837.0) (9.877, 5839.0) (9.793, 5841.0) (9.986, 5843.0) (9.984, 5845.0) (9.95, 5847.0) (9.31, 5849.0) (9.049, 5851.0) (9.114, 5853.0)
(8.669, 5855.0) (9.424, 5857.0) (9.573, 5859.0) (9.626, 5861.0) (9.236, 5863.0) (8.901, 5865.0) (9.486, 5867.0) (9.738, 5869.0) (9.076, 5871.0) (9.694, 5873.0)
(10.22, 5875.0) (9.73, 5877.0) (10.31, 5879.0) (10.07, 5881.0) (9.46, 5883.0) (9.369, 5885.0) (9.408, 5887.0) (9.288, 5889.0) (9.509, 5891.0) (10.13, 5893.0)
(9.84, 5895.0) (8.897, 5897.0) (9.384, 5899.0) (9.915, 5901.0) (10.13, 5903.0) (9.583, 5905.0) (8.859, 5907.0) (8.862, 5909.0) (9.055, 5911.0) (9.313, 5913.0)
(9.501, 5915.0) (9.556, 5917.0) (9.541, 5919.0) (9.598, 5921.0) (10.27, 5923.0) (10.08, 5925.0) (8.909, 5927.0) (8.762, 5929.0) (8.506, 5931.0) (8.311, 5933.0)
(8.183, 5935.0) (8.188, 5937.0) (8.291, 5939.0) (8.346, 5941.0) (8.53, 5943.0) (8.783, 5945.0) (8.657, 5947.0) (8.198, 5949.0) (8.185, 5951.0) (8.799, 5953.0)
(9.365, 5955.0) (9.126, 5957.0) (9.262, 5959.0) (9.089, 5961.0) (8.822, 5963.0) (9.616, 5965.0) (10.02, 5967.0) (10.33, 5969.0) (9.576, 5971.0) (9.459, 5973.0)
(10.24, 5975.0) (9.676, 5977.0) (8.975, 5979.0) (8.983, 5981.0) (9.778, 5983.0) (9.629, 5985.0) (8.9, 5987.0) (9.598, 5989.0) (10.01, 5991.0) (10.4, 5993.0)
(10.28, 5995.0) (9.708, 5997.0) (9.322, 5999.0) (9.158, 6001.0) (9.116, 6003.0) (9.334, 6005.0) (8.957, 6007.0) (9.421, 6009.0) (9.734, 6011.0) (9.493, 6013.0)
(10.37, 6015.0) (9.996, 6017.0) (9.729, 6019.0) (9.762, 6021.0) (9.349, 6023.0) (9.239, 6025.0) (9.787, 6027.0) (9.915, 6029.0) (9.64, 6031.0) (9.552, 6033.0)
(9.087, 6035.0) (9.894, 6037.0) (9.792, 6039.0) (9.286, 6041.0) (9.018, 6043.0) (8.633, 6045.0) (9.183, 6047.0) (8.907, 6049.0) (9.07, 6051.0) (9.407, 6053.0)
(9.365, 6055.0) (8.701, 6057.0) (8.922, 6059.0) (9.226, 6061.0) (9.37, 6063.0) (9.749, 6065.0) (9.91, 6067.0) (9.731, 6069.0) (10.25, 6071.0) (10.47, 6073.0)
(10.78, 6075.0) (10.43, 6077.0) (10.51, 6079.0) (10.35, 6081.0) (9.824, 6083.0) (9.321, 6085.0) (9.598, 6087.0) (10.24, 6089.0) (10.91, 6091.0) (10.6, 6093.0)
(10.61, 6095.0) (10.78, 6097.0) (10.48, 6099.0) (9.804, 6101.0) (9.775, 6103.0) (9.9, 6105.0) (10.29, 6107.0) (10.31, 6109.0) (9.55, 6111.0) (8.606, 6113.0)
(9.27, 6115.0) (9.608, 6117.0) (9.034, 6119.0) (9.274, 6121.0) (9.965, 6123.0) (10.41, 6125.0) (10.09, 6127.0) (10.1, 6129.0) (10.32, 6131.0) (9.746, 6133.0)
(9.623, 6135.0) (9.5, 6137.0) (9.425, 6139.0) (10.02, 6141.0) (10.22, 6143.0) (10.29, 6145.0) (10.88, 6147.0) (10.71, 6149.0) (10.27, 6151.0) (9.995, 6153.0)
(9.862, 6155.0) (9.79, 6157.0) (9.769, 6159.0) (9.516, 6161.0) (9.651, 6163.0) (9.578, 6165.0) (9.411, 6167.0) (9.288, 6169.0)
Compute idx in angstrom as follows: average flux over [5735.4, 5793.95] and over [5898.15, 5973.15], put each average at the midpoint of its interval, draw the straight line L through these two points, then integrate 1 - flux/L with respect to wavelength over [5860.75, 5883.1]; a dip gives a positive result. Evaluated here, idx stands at 6.7 angstrom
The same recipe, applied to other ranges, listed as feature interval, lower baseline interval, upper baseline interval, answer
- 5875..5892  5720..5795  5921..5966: 3.6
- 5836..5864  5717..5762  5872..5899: 8.3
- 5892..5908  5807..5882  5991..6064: 0.1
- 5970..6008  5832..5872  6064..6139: 0.9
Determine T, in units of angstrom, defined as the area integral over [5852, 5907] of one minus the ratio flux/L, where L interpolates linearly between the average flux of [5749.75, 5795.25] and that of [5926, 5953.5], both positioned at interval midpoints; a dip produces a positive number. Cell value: 6.0 angstrom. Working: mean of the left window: 14.8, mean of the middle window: 9.53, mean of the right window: 8.47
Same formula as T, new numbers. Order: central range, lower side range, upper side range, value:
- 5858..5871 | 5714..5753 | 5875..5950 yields 4.11 angstrom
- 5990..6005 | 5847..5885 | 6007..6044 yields -0.17 angstrom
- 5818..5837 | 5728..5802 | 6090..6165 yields 8.35 angstrom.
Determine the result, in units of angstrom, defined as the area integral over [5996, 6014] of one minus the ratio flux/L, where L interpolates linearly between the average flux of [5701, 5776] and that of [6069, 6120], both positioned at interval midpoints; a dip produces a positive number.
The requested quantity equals 4.5 angstrom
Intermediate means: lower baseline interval 19.6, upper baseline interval 10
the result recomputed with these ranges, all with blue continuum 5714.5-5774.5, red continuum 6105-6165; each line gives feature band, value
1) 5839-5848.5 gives 4.5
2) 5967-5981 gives 4.8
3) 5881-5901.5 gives 9.2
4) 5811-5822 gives 5.4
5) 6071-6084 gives 1.4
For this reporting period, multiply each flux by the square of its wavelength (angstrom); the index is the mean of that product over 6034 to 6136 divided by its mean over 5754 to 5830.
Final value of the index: 1.02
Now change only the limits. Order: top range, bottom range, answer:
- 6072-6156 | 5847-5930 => 1.14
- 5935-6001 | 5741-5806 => 0.50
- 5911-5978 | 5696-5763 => 0.46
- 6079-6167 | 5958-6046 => 1.09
